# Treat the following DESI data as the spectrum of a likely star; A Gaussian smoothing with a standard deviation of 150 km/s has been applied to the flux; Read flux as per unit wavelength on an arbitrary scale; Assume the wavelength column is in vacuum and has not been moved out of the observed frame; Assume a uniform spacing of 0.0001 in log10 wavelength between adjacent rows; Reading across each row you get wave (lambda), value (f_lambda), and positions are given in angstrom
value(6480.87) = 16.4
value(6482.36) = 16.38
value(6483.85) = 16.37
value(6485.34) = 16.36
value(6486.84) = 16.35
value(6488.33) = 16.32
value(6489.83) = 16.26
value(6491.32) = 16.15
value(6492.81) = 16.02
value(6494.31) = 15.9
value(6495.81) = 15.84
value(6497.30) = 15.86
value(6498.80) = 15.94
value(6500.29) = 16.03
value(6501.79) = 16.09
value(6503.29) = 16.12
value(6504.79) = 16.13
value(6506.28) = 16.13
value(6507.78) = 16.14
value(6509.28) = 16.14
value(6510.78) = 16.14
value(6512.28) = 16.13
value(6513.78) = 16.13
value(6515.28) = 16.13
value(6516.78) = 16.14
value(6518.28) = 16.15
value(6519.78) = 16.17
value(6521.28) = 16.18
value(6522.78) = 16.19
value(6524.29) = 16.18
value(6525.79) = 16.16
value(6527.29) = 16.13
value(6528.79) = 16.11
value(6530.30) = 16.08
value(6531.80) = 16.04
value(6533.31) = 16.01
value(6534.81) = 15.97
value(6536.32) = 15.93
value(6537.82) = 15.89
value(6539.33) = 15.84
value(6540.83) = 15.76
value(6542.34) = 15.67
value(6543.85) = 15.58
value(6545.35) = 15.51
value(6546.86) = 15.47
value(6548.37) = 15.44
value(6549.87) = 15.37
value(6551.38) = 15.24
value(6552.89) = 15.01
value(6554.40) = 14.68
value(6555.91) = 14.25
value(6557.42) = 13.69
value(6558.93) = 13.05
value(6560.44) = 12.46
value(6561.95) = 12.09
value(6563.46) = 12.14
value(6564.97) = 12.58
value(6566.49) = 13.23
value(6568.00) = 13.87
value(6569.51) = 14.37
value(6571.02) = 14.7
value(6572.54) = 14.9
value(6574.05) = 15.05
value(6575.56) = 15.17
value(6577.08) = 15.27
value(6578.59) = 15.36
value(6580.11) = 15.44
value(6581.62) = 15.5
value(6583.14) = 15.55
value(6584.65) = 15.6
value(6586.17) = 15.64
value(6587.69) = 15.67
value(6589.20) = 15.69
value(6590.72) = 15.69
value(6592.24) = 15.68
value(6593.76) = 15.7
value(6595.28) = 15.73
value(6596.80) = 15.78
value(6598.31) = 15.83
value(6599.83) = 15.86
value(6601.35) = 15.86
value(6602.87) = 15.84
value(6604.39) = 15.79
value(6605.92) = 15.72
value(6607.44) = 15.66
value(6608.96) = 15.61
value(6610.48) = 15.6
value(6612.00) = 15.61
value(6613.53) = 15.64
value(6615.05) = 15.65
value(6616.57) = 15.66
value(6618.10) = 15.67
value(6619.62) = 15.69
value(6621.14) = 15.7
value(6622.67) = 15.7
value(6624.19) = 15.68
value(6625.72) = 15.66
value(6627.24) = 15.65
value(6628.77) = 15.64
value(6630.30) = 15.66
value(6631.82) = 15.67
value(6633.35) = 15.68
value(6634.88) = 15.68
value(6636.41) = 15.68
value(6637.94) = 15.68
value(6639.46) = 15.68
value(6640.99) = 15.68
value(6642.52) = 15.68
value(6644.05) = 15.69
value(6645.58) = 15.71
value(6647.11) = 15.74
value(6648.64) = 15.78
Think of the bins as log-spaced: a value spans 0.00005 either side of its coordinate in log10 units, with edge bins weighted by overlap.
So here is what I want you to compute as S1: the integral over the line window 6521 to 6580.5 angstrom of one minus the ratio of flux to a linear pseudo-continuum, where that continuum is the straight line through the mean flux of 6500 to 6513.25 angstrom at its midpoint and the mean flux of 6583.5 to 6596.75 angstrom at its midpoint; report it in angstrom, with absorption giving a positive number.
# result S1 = 3.4 angstrom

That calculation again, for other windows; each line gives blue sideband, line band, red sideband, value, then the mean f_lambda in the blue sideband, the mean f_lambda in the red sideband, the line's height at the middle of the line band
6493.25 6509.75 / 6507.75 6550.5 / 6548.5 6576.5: -2.4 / 16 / 14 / 15.1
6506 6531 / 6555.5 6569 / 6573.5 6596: 2.3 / 16.1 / 15.5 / 15.7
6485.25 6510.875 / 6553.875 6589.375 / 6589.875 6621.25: 3.2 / 16.1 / 15.7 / 15.8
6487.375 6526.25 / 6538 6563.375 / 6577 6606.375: 2.0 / 16.1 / 15.7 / 15.9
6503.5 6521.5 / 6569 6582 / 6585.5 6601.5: 0.6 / 16.1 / 15.7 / 15.8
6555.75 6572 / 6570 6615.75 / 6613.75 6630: -3.4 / 13.3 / 15.7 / 14.5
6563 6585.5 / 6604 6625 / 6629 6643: -0.5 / 14.6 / 15.7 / 15.3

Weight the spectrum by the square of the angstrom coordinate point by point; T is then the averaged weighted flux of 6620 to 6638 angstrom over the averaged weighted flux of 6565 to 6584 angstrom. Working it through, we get 1.08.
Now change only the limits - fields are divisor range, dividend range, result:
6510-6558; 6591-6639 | 1.02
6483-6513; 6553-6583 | 0.90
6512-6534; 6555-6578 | 0.87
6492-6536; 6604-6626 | 1.00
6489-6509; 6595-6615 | 1.01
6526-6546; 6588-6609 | 1.01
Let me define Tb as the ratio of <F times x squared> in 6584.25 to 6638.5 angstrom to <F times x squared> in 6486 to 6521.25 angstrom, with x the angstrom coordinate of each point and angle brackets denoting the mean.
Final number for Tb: 1.01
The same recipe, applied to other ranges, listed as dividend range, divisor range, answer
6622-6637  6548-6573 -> 1.15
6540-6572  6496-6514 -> 0.90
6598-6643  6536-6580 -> 1.10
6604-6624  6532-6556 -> 1.03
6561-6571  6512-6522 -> 0.83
